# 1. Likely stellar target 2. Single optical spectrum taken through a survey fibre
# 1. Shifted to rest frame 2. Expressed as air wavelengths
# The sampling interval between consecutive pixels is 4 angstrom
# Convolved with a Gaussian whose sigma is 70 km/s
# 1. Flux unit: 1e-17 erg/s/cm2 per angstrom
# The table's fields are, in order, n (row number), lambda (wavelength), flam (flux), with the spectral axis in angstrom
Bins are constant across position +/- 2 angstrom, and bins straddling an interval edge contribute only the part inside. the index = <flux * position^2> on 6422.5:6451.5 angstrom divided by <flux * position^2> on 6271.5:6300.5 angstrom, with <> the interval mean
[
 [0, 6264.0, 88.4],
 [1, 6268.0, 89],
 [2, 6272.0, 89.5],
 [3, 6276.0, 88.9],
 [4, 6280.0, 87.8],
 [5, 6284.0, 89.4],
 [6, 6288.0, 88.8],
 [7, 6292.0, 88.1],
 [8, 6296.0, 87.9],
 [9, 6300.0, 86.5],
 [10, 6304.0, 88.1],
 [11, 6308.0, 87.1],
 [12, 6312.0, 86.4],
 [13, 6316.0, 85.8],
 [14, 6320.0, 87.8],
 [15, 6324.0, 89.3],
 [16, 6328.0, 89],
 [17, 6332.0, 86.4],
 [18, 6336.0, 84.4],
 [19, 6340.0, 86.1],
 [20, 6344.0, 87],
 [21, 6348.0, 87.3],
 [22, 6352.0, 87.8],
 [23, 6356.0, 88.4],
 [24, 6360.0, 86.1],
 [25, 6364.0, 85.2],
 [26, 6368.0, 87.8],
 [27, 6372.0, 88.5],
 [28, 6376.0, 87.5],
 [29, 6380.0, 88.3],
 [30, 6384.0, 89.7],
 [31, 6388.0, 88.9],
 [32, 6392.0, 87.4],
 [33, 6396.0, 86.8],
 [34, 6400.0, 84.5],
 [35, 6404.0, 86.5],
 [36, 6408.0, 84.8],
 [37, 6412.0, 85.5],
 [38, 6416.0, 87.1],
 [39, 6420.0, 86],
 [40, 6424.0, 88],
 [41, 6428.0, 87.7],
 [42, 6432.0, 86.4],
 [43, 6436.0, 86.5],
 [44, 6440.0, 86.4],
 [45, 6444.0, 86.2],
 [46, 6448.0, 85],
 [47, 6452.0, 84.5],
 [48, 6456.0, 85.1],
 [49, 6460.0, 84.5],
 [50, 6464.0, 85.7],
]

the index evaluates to 1.03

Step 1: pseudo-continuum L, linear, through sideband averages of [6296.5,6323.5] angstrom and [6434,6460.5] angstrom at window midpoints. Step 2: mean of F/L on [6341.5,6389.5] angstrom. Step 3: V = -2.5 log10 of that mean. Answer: -0.02 mag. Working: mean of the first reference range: 87.1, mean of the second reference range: 85.5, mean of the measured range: 87.7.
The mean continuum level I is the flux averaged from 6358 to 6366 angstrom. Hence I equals 85.7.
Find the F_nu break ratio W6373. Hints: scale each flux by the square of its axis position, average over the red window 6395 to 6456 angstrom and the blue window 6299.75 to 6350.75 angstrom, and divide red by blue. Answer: 1.02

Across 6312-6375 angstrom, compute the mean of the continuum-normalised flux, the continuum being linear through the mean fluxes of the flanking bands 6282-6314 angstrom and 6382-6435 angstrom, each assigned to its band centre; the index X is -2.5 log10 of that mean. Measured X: 0.00 mag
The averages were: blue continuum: 87.8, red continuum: 86.9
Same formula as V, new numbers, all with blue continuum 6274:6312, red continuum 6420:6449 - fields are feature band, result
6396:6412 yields 0.02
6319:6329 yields -0.01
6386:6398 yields -0.01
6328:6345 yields 0.02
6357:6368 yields 0.01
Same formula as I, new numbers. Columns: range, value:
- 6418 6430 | 87.2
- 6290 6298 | 88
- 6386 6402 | 86.9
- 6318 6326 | 88.5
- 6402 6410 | 85.7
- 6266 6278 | 89.1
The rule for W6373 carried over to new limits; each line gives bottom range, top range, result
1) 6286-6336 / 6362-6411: 1.02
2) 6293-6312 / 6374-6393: 1.04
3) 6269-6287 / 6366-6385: 1.02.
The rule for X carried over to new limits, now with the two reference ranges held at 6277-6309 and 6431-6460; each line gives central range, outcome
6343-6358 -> -0.01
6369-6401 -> -0.02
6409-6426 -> -0.01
